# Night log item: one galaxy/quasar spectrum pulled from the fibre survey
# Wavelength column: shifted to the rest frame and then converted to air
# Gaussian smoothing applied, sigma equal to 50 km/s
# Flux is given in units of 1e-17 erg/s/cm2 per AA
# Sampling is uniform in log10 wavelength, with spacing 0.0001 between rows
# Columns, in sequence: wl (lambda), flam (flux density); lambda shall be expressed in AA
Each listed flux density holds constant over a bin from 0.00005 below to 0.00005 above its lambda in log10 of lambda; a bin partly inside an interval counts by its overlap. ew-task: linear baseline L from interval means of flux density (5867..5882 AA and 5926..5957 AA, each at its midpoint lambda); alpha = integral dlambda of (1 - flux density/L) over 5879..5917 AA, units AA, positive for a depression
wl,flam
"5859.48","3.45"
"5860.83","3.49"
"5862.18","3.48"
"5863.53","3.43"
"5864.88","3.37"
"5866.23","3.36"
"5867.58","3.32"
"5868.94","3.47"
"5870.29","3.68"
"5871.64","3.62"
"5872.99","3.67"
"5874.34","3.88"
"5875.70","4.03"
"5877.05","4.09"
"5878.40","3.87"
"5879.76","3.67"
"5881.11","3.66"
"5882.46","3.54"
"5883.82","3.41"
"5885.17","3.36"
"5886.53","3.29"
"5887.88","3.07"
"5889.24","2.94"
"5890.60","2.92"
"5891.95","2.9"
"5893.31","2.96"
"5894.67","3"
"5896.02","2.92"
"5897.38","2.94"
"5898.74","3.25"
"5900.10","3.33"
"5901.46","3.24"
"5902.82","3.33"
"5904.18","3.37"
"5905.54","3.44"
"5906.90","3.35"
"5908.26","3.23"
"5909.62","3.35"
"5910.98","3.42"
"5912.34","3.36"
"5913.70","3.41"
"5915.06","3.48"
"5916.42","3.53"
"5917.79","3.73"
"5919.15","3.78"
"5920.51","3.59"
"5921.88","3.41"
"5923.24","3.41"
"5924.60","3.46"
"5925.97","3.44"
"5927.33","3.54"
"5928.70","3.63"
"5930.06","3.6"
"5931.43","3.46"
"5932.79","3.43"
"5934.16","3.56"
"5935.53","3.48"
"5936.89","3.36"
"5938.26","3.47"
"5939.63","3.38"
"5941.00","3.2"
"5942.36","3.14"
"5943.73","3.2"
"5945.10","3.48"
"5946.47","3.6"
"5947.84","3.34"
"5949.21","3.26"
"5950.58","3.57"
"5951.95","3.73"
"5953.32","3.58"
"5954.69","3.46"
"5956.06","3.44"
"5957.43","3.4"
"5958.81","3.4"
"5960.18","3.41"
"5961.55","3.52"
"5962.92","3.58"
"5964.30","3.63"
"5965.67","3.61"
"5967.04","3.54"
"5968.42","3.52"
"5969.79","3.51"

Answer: 3.69 AA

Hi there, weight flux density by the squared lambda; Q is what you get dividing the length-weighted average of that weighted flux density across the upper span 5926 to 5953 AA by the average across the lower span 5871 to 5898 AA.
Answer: 1.04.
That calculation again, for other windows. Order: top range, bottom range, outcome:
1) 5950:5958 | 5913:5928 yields 1.01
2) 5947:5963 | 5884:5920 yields 1.08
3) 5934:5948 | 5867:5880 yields 0.93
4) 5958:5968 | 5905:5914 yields 1.07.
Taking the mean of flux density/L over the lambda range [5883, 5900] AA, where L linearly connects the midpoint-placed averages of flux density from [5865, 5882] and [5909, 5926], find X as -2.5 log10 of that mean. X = 0.17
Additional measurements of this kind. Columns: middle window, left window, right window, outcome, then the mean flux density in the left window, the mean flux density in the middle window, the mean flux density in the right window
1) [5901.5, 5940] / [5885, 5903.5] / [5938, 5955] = -0.07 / 3.1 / 3.46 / 3.41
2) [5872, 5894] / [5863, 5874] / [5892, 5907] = -0.03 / 3.5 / 3.46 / 3.17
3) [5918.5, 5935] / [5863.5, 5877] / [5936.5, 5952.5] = -0.02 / 3.61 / 3.52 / 3.39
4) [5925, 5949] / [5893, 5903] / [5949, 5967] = -0.02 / 3.12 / 3.43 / 3.52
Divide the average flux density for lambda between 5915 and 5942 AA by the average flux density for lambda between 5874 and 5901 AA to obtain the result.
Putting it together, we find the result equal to 1.05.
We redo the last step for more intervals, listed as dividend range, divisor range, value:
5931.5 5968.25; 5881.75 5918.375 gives 1.06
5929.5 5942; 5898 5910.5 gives 1.03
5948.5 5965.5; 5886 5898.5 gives 1.17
